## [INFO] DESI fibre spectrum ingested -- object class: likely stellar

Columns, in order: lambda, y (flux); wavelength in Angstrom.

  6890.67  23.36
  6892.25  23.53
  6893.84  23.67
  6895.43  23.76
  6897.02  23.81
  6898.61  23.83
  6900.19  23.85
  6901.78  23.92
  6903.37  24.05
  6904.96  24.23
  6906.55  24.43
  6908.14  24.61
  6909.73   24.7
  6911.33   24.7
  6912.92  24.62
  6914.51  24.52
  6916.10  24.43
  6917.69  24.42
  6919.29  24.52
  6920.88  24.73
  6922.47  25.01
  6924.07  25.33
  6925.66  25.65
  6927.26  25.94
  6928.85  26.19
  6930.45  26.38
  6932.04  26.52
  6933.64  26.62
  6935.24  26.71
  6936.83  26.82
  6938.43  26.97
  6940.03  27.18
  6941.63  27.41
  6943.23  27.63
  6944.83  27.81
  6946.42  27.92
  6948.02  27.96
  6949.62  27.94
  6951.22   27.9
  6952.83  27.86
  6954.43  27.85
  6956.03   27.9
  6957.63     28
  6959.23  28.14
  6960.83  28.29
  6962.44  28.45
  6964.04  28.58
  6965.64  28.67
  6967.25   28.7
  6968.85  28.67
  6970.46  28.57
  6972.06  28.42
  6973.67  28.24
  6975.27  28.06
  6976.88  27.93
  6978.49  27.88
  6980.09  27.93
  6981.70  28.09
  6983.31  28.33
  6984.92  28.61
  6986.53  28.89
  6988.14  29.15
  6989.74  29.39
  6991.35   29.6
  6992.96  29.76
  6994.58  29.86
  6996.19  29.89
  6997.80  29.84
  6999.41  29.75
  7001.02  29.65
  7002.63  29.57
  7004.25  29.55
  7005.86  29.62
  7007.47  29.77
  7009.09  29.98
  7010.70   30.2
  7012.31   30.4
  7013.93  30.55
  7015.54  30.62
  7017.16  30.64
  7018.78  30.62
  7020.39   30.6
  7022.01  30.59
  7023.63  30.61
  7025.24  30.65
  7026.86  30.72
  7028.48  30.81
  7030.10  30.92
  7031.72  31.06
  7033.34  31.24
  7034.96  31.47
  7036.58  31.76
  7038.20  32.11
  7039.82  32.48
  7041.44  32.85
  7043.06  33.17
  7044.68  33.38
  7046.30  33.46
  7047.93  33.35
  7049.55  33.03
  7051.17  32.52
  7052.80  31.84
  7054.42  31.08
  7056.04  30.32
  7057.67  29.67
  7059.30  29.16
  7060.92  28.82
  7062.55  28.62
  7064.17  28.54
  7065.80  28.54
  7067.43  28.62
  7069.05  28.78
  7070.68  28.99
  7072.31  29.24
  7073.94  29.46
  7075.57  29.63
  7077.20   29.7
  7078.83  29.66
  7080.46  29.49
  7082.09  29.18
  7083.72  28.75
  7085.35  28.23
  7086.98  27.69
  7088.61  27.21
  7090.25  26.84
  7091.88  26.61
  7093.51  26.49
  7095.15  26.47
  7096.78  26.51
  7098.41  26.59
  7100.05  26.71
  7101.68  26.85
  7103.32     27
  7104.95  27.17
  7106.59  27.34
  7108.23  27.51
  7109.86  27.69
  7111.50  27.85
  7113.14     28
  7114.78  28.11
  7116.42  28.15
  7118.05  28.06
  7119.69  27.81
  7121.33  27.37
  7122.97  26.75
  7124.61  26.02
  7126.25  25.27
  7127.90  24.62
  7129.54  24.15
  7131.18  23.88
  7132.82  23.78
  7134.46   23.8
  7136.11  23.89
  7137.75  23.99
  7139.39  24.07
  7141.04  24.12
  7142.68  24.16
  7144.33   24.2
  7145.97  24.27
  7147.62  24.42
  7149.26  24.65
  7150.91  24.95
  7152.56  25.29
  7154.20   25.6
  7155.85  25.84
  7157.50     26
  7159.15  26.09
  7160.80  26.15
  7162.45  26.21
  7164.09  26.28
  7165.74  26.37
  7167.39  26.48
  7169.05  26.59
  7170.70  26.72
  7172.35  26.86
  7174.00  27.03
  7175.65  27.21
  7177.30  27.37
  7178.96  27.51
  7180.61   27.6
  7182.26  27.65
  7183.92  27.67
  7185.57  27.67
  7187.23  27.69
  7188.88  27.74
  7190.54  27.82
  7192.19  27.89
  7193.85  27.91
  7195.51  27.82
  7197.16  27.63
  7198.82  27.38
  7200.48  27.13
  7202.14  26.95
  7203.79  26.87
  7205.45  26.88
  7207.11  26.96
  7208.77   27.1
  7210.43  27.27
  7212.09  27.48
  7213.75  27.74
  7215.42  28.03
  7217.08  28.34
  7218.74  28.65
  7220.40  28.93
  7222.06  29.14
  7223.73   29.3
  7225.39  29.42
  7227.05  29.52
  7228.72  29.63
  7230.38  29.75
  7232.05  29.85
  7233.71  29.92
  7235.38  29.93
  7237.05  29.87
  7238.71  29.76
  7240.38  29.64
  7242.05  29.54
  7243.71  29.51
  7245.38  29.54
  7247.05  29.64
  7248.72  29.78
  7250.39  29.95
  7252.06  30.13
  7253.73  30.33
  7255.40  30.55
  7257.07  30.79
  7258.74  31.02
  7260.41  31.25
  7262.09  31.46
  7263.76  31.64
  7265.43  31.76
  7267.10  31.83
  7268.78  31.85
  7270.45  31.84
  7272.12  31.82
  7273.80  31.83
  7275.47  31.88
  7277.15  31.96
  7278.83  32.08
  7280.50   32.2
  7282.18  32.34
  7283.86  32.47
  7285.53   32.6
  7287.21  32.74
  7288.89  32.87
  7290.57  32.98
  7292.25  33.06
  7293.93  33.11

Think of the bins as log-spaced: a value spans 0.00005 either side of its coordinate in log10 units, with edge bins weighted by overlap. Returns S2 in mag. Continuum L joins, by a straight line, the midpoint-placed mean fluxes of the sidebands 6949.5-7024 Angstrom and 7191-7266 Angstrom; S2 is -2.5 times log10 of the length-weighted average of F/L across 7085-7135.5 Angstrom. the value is 0.10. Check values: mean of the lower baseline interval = 29.1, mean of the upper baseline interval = 29.1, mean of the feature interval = 26.6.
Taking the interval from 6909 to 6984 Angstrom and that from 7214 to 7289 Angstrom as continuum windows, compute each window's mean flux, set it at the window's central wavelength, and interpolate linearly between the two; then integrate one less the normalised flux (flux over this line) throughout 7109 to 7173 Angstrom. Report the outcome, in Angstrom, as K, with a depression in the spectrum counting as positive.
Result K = 7.7 Angstrom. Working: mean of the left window 27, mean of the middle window 25.8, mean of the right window 30.6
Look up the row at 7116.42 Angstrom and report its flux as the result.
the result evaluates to 28.15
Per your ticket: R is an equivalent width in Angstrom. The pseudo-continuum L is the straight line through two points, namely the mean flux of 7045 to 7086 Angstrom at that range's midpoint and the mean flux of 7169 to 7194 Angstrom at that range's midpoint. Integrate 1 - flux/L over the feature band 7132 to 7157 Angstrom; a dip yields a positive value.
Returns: 3.3 Angstrom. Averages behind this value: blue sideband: 30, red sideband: 27.5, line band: 24.5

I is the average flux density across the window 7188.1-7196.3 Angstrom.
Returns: 27.8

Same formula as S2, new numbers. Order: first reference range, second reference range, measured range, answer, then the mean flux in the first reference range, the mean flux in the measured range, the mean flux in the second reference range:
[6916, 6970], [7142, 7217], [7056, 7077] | -0.08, 27.1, 29.1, 26.7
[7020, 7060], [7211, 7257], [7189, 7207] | 0.09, 31.6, 27.4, 29.4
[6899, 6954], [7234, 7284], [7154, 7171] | 0.13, 25.9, 26.2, 30.9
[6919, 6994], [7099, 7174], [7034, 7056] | -0.21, 27.7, 32.4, 25.9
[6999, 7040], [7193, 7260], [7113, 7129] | 0.11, 30.6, 26.9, 28.9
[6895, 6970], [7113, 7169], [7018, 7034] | -0.19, 26.3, 30.8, 25.5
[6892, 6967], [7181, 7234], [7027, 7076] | -0.15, 26.1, 30.8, 28.1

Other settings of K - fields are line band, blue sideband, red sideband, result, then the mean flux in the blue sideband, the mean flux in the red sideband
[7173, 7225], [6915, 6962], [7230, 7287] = 4.2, 26.8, 30.9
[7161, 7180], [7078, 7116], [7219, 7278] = 1.4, 27.6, 30.4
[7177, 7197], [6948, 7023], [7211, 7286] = 1.6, 29.1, 30.3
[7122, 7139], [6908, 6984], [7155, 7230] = 1.7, 27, 27.5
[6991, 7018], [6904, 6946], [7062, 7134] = -3.5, 25.7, 27.5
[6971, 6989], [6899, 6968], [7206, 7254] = -1.0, 26.4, 29.1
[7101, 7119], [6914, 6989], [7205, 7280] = 0.7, 27.3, 29.9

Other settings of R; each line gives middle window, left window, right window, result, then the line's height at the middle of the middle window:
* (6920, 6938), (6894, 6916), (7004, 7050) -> -0.3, 25.6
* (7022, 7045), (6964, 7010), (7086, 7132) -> -2.8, 28.2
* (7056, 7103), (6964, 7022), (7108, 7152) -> -2.3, 27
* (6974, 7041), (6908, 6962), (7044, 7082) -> -3.2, 28.6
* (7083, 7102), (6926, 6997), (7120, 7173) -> -0.7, 26.1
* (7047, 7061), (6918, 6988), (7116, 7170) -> -2.6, 26.4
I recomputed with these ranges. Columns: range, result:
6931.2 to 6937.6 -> 26.7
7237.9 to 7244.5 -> 29.6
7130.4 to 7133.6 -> 23.8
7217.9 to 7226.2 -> 29.1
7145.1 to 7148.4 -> 24.3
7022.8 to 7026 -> 30.7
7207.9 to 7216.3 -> 27.5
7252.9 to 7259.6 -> 30.7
